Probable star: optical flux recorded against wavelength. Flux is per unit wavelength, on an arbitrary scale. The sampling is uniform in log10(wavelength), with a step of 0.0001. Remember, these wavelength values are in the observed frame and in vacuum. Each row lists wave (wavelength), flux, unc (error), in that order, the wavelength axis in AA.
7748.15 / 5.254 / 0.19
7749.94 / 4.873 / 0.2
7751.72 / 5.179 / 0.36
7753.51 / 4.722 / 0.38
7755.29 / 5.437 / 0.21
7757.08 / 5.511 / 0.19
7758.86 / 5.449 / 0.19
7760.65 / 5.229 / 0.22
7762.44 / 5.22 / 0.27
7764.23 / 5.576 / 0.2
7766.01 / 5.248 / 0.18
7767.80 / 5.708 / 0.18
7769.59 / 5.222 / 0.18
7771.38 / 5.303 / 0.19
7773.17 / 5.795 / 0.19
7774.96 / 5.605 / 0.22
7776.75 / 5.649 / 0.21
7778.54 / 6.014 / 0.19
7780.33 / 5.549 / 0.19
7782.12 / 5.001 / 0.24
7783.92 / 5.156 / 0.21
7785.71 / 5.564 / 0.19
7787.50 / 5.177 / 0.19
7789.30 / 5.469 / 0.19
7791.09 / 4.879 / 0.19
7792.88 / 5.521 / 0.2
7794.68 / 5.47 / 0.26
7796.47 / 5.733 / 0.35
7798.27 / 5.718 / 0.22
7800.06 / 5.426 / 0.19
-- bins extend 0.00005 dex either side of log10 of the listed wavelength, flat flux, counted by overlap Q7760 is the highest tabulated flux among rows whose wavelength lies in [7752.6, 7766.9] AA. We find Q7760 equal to 5.576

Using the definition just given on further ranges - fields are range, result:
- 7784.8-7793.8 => 5.564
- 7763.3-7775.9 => 5.795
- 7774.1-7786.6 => 6.014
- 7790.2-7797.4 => 5.733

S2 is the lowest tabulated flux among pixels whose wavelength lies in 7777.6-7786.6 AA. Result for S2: 5.001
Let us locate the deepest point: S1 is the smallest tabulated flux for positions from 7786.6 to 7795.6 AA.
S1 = 4.879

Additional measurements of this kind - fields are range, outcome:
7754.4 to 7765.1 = 5.22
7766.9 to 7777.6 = 5.222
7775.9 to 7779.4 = 5.649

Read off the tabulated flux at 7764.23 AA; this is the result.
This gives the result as 5.576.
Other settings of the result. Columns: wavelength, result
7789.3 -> 5.469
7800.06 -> 5.426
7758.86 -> 5.449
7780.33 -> 5.549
